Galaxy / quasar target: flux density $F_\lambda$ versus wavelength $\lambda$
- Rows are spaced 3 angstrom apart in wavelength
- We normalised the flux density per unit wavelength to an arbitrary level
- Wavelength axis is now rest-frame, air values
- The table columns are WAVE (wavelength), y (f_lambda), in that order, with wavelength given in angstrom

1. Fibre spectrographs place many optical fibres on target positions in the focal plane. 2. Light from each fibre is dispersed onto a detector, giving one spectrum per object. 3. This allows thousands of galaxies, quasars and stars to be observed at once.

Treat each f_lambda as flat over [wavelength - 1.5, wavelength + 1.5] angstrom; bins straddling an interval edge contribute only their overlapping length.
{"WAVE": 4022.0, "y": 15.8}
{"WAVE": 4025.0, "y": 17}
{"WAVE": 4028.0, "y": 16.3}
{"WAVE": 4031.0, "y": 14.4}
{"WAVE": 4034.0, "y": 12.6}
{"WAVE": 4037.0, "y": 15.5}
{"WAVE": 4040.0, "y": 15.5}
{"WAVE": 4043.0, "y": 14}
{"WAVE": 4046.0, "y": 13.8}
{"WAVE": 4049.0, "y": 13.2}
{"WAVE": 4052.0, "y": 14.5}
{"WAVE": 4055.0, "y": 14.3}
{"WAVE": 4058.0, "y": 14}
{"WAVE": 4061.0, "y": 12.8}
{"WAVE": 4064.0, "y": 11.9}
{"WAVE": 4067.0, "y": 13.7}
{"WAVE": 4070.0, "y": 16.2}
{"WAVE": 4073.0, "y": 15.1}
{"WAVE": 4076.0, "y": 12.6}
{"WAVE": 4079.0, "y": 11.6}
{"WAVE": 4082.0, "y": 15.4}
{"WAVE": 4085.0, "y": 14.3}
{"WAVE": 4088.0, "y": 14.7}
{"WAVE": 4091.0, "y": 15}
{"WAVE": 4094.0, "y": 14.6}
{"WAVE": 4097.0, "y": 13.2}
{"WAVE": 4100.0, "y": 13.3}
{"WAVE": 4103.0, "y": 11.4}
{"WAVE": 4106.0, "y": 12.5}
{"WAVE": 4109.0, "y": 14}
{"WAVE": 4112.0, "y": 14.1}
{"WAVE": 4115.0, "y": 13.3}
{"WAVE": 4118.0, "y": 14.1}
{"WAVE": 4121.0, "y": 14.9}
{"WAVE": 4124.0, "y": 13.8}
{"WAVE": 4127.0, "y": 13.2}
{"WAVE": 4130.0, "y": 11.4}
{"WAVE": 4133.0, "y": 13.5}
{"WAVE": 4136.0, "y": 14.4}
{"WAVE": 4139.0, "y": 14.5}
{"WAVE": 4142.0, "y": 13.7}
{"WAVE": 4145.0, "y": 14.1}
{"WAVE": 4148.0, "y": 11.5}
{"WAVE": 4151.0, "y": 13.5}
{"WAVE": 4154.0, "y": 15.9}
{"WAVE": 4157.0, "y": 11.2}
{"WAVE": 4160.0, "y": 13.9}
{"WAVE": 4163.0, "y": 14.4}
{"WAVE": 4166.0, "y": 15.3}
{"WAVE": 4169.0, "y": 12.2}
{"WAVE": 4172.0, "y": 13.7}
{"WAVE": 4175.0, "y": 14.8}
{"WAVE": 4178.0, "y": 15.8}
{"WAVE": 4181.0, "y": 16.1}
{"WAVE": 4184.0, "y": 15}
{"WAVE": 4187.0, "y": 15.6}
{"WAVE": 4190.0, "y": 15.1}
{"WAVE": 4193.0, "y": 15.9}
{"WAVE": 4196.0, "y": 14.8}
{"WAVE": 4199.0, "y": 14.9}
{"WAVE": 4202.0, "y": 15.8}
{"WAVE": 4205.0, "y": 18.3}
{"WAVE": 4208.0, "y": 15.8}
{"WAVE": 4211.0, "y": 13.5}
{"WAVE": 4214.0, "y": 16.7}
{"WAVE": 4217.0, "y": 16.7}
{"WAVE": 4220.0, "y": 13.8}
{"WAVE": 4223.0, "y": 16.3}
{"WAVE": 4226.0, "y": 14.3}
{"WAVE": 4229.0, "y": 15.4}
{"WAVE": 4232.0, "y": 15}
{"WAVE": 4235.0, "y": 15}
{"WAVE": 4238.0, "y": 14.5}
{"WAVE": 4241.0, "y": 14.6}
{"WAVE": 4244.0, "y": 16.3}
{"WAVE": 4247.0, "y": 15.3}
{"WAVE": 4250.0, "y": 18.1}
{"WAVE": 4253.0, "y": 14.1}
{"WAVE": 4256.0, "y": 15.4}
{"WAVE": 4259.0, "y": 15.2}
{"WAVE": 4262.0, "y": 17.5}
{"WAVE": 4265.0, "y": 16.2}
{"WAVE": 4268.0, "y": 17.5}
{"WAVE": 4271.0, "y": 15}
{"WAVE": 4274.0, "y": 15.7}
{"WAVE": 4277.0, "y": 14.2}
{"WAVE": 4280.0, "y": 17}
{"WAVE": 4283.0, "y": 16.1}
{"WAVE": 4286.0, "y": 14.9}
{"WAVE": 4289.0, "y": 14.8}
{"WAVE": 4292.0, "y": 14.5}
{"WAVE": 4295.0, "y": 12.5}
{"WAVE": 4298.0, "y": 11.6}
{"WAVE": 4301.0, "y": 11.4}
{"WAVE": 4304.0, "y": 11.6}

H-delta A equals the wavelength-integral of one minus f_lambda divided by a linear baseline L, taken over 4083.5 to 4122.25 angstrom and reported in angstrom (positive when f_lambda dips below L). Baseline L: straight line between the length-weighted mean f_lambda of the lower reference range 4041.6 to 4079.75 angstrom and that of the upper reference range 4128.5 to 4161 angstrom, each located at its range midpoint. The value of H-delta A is -0.7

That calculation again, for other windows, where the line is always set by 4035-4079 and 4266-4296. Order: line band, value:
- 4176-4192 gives -0.86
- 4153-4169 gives 0.75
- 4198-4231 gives -1.55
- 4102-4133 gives 2.20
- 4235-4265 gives -1.11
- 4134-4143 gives 0.16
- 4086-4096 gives -0.35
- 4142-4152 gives 0.96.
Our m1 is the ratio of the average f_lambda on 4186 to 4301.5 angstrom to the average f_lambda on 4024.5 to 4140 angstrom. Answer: 1.10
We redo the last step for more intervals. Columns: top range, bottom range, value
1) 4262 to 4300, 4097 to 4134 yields 1.13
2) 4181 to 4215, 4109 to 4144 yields 1.13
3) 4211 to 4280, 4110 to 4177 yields 1.13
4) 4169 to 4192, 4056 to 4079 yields 1.10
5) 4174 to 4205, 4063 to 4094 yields 1.10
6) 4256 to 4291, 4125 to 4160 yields 1.18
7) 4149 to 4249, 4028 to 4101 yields 1.07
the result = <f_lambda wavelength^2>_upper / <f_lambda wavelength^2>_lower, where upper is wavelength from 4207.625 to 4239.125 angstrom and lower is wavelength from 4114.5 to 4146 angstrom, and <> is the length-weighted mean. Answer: 1.16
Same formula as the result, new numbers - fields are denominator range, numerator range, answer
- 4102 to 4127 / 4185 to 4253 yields 1.20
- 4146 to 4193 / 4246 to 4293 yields 1.15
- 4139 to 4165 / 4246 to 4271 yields 1.24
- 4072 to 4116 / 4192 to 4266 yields 1.22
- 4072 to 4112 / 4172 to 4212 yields 1.19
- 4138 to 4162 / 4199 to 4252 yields 1.19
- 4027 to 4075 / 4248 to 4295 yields 1.22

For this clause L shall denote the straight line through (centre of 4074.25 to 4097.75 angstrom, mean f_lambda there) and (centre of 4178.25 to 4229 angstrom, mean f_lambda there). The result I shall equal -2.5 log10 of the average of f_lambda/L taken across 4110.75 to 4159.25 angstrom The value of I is 0.08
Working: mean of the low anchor 14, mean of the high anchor 15.5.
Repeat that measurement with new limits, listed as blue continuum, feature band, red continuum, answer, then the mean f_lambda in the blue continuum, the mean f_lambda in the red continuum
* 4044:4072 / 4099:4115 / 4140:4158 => 0.04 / 13.8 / 13.4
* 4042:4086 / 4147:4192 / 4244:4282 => 0.05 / 13.8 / 16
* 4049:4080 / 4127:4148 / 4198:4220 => 0.10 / 13.7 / 15.8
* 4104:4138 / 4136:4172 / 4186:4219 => 0.06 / 13.5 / 15.7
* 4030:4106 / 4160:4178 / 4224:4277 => 0.04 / 13.9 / 15.6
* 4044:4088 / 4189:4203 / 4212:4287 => -0.01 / 13.8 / 15.6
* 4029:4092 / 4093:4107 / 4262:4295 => 0.11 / 14.1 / 15.5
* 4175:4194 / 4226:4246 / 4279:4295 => 0.02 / 15.5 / 15.1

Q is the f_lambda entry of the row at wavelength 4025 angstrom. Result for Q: 17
